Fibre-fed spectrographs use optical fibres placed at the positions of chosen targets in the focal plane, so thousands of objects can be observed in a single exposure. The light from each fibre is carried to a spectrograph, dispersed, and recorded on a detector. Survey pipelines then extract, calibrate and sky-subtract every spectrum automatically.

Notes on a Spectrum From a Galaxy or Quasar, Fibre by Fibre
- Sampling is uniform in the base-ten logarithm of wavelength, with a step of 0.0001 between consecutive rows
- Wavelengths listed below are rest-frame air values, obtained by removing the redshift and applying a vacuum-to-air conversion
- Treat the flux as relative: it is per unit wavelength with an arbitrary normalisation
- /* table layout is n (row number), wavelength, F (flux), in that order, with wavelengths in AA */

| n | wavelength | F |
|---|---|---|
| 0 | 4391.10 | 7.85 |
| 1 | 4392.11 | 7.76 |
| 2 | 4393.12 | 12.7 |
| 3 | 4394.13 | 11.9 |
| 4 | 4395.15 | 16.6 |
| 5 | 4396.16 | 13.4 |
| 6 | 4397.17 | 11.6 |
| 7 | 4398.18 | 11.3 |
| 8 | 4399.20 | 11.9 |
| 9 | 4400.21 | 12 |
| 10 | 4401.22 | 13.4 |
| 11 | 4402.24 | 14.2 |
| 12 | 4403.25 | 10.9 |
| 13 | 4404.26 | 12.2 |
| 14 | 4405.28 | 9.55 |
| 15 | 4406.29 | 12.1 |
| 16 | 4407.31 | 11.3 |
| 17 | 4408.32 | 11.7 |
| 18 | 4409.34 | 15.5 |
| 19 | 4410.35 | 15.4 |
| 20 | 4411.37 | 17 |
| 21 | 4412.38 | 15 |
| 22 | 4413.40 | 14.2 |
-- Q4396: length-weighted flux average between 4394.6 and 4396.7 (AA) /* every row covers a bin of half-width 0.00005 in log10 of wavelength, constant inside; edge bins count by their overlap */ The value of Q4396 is 14.9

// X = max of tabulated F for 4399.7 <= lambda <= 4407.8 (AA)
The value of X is 14.2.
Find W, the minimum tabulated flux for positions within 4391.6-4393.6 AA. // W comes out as 7.76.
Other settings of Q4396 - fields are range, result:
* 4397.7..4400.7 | 11.7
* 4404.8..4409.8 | 12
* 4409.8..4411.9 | 16.2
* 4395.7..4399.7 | 12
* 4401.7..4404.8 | 12.4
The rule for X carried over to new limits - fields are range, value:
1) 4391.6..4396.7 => 16.6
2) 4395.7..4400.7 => 13.4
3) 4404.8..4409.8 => 15.5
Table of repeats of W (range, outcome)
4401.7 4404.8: 10.9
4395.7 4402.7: 11.3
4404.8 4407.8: 9.55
